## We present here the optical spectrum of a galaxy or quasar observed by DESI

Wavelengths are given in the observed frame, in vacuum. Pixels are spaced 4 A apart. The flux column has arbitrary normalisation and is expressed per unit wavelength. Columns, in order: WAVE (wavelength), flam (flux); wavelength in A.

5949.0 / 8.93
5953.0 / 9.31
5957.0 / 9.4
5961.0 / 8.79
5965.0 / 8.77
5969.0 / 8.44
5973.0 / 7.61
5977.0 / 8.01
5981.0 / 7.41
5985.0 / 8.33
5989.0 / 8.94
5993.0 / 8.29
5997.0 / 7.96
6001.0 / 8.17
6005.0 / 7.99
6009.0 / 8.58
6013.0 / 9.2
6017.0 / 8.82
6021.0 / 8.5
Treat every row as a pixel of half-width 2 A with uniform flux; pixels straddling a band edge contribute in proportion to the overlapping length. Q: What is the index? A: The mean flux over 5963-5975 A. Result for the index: 8.27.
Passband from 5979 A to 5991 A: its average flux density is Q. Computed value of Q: 8.23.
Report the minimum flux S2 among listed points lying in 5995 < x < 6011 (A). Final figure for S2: 7.96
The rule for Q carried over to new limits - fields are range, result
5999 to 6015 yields 8.48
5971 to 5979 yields 7.81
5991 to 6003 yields 8.14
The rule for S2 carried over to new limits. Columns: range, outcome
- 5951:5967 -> 8.77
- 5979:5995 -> 7.41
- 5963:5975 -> 7.61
